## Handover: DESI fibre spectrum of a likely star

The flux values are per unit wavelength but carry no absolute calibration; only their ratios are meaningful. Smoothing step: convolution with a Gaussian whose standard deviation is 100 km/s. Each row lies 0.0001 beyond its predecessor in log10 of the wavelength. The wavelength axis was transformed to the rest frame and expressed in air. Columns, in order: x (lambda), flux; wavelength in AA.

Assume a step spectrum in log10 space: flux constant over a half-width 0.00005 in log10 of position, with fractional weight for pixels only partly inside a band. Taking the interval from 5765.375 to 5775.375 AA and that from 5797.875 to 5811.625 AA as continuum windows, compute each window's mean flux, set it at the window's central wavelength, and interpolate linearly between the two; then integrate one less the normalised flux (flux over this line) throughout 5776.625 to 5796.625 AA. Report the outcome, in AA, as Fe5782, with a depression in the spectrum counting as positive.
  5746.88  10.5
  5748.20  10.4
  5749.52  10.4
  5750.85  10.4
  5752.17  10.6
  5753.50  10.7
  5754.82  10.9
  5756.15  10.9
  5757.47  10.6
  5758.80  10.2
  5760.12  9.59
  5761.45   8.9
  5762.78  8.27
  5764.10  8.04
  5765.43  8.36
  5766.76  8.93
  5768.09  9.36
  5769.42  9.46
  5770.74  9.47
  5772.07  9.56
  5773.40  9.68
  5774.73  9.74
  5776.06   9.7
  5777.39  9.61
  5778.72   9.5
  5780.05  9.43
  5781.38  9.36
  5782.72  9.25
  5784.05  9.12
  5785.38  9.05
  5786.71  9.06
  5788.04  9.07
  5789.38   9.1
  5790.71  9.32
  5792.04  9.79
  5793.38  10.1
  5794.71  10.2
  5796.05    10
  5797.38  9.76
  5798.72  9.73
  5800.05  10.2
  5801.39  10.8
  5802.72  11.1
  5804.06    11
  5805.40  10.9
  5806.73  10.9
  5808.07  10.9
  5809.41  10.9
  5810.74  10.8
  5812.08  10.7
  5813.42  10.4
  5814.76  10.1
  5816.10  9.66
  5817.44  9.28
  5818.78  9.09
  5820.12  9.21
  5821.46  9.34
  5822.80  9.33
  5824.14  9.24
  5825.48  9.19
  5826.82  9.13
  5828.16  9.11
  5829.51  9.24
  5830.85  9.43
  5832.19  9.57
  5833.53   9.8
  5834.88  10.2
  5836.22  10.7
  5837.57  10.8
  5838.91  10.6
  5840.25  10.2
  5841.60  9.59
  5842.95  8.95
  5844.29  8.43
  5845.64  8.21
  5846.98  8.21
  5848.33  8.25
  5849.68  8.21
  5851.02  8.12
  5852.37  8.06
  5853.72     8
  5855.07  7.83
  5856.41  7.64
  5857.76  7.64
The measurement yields 1.1 AA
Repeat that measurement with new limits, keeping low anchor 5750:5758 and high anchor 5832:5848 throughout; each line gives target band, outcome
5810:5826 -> 0.25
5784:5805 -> 0.58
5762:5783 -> 2.42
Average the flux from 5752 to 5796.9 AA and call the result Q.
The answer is 9.55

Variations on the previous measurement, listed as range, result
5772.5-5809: 9.87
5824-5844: 9.71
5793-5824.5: 10.2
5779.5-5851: 9.68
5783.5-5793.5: 9.29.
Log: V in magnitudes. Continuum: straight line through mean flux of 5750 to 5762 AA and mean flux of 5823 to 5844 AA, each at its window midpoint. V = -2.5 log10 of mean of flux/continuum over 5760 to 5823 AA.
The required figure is 0.04 mag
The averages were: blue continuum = 10.3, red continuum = 9.69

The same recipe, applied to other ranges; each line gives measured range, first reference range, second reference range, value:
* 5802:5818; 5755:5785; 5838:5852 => -0.156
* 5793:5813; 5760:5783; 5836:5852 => -0.150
